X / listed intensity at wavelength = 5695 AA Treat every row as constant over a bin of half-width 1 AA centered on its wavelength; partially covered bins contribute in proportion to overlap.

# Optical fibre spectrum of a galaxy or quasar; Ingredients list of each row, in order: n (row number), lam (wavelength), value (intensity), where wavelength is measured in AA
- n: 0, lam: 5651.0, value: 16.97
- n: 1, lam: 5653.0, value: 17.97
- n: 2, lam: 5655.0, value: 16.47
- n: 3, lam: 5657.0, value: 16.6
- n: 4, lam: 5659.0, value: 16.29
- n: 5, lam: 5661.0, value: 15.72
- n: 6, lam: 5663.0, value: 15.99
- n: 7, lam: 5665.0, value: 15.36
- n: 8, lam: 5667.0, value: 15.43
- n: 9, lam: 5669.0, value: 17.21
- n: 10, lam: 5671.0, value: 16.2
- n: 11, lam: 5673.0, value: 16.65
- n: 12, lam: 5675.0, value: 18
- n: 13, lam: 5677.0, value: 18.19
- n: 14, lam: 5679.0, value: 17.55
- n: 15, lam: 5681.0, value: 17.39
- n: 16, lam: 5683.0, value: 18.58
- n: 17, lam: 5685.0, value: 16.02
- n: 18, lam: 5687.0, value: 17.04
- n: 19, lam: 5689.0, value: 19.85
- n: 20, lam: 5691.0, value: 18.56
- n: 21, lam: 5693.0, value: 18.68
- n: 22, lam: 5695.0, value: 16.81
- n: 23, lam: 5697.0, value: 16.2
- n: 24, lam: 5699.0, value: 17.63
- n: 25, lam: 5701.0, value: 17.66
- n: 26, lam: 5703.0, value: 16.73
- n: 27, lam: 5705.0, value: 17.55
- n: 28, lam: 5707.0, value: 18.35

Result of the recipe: 16.81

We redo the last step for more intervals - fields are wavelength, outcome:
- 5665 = 15.36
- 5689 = 19.85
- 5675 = 18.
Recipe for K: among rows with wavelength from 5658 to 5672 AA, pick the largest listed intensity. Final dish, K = 17.21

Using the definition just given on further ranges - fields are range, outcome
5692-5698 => 18.68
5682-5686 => 18.58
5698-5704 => 17.66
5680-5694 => 19.85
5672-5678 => 18.19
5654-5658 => 16.6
